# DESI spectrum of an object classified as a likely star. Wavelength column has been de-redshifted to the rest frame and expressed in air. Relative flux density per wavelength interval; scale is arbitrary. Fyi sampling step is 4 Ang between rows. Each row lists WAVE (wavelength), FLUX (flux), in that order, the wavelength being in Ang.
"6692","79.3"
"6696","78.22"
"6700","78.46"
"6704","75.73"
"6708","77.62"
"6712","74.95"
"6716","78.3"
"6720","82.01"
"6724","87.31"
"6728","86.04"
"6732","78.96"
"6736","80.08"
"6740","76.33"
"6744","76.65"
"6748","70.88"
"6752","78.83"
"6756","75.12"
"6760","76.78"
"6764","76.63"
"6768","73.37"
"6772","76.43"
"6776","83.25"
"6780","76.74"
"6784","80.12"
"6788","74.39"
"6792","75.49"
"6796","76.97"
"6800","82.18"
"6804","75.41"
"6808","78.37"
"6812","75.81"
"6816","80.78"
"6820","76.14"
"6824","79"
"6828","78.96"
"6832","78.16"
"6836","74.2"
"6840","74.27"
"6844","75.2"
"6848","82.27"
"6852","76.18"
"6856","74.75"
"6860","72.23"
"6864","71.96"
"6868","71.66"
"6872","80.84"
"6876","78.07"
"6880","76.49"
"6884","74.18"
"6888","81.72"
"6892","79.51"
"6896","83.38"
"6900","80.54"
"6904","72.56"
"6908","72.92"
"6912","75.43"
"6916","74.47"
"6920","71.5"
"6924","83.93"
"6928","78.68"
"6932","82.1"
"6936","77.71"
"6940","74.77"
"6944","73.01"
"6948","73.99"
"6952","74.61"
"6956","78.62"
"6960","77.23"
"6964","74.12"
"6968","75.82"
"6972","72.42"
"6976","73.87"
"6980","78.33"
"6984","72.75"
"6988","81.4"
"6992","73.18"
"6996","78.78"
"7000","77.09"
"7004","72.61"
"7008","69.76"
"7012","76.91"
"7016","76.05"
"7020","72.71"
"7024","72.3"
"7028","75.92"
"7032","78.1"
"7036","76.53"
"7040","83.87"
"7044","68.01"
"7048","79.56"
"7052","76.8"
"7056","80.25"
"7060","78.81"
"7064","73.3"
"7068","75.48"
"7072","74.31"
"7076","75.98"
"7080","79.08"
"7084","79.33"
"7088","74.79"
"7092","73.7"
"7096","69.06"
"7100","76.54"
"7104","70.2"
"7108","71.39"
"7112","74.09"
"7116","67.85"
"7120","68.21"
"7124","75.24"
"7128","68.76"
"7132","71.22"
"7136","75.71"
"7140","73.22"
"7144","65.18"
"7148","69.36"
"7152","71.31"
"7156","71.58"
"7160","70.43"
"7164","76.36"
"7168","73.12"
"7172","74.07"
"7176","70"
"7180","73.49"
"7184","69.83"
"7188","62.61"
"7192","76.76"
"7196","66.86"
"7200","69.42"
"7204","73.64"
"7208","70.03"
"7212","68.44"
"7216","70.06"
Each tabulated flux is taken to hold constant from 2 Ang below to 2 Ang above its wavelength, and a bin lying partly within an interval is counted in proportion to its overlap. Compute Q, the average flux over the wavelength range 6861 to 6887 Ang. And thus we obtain 75.6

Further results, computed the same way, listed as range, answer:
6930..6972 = 76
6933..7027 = 75.2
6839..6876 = 75.7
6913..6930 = 77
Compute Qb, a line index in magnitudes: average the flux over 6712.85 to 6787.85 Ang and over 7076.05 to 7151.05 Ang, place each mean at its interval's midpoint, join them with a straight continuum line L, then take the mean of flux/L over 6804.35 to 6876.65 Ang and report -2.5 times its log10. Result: 0.005 mag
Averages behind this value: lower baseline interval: 78.4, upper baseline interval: 72.5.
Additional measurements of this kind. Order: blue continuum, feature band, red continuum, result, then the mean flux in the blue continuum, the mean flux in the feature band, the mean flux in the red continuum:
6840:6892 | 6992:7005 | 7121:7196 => -0.03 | 76.3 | 76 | 71.4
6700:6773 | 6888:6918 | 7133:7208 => -0.03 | 77.9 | 77.3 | 71.2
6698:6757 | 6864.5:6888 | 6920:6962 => 0.02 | 78.5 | 76.4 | 77.2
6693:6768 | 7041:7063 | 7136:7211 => -0.06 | 78.2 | 76.9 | 71.1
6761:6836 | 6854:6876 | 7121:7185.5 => 0.03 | 77.6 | 74.6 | 71.8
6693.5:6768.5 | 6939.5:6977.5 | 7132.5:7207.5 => 0.00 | 78.1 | 74.9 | 71.2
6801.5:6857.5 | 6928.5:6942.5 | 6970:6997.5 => -0.03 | 77.2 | 78.1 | 75.8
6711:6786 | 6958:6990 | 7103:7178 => -0.02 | 78.4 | 75.7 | 71.5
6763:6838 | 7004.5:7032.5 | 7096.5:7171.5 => -0.01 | 77.5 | 74.2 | 71.7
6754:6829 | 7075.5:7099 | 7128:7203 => -0.04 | 77.5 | 75.3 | 71.1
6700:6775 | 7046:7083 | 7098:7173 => -0.06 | 78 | 77.1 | 71.8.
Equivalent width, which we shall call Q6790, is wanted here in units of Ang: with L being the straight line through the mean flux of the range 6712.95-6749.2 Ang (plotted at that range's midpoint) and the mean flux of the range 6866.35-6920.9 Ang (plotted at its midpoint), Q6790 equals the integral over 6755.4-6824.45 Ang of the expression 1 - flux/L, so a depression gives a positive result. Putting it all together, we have 1.1 Ang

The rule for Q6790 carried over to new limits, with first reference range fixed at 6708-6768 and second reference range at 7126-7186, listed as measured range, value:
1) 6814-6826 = -0.3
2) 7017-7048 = -0.9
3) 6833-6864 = 0.4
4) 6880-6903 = -1.0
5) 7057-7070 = -0.6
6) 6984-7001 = -0.7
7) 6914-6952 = -0.7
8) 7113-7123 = 0.4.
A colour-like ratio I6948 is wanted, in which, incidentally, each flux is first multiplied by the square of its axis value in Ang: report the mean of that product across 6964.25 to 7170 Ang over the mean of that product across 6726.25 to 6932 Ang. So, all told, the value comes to 1.0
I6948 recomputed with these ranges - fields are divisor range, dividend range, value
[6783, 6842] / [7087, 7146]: 1.01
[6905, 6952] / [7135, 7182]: 1.01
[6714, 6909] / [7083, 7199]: 1.02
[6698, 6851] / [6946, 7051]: 1.04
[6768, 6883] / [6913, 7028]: 1.03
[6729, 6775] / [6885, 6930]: 1.06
